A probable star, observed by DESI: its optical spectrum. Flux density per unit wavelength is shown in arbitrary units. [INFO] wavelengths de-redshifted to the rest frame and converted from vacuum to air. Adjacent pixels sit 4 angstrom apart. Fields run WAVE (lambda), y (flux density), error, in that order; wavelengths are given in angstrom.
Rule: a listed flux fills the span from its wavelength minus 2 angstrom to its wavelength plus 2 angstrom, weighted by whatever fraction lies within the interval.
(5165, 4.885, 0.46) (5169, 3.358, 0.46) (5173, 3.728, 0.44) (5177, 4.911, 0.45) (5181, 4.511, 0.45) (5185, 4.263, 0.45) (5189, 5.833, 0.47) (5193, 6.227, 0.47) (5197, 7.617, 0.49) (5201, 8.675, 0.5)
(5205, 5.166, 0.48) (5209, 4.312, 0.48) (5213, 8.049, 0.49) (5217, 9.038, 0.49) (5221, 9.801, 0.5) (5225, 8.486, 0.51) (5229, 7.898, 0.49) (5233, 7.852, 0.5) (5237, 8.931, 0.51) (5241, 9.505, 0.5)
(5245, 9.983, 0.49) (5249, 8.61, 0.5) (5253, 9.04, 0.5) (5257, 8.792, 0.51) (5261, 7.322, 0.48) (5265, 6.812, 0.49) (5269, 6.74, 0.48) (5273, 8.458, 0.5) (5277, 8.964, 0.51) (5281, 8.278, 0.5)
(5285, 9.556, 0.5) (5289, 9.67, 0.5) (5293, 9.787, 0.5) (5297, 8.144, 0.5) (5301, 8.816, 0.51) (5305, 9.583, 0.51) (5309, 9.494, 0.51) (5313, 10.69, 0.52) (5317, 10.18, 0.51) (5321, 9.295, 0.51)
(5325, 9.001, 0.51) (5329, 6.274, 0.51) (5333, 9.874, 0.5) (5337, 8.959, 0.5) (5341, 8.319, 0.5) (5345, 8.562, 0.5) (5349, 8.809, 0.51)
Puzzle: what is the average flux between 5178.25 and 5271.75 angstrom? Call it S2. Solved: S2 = 7.53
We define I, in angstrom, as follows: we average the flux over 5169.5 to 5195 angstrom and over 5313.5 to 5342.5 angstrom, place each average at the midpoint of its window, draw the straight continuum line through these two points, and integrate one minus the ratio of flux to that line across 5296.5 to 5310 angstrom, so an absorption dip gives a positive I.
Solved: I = -1.34 angstrom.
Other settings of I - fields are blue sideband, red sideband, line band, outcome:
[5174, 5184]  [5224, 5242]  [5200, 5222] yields -1.4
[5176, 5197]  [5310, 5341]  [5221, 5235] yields -3.9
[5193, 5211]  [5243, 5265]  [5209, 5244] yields -4.9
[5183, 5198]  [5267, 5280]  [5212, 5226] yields -4.8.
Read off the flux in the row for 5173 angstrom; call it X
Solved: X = 3.728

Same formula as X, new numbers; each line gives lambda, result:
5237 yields 8.931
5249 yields 8.61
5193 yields 6.227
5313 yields 10.69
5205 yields 5.166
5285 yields 9.556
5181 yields 4.511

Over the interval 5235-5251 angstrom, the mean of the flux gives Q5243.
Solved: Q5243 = 9.26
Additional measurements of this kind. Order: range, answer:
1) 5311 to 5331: 9.09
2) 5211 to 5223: 8.96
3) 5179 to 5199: 5.69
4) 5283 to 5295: 9.67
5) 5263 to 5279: 7.74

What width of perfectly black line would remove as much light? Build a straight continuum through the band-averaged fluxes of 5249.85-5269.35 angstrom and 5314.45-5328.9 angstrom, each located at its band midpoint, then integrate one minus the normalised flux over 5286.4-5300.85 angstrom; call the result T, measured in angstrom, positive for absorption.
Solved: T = -1.0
